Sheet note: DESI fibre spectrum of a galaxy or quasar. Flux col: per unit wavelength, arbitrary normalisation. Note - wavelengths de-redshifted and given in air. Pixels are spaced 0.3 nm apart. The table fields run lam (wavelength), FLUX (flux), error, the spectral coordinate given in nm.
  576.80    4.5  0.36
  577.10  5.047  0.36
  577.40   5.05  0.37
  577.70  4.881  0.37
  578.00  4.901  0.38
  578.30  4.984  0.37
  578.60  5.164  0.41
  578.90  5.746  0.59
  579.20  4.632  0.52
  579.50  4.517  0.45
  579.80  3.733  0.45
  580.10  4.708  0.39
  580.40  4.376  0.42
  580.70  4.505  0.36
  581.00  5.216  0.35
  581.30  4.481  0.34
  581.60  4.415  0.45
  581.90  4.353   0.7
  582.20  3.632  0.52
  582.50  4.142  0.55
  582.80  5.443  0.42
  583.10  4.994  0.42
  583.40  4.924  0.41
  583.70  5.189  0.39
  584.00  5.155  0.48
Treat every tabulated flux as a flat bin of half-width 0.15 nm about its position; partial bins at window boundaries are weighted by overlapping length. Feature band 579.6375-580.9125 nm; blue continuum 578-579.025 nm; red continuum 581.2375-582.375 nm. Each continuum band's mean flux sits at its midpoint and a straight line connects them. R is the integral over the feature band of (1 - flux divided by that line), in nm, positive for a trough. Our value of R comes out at 0.08 nm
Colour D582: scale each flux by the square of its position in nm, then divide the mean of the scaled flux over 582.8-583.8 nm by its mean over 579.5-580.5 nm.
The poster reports 1.20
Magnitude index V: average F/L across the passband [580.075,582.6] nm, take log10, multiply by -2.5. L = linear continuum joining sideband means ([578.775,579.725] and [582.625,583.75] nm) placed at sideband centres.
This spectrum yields 0.13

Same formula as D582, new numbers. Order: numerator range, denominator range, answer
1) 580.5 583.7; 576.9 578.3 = 0.95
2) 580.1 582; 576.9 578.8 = 0.92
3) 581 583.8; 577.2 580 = 0.97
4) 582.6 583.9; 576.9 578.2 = 1.05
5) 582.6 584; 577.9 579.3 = 1.02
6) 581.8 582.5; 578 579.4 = 0.80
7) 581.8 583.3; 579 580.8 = 1.03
